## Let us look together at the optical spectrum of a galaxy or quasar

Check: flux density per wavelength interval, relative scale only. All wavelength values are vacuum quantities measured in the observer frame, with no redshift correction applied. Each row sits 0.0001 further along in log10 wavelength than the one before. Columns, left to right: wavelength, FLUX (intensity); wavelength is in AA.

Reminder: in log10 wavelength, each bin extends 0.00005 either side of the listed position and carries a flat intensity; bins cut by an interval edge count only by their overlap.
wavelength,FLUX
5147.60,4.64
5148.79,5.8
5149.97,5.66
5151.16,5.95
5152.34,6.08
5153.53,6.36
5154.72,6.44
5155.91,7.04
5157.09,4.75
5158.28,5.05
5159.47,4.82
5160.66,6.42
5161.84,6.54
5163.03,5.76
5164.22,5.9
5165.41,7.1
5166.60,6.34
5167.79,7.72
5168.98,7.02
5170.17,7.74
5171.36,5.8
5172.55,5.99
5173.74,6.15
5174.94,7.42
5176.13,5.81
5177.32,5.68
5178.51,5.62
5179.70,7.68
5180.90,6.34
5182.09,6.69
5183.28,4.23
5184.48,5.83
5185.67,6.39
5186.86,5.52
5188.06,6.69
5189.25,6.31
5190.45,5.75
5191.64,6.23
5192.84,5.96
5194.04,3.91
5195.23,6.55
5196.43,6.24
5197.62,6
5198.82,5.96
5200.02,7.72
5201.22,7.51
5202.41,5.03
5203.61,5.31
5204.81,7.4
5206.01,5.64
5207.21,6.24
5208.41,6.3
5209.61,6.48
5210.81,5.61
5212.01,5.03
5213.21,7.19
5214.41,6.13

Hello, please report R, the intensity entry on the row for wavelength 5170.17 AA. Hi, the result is 7.74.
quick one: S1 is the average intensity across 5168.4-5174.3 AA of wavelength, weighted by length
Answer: 6.54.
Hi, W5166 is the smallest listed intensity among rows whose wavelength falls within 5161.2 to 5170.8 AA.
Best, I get 5.76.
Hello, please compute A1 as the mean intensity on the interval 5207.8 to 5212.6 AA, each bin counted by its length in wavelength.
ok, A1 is 5.86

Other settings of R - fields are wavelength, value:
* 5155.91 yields 7.04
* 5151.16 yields 5.95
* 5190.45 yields 5.75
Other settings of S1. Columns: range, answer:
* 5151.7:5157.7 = 6.13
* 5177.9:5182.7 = 6.58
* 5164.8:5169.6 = 7.04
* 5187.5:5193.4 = 6.19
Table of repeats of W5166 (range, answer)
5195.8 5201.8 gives 5.96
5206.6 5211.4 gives 5.61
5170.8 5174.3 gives 5.8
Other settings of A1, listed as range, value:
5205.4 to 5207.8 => 5.94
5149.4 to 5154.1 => 6.01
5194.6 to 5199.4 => 6.18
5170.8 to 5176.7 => 6.23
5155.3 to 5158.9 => 5.61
